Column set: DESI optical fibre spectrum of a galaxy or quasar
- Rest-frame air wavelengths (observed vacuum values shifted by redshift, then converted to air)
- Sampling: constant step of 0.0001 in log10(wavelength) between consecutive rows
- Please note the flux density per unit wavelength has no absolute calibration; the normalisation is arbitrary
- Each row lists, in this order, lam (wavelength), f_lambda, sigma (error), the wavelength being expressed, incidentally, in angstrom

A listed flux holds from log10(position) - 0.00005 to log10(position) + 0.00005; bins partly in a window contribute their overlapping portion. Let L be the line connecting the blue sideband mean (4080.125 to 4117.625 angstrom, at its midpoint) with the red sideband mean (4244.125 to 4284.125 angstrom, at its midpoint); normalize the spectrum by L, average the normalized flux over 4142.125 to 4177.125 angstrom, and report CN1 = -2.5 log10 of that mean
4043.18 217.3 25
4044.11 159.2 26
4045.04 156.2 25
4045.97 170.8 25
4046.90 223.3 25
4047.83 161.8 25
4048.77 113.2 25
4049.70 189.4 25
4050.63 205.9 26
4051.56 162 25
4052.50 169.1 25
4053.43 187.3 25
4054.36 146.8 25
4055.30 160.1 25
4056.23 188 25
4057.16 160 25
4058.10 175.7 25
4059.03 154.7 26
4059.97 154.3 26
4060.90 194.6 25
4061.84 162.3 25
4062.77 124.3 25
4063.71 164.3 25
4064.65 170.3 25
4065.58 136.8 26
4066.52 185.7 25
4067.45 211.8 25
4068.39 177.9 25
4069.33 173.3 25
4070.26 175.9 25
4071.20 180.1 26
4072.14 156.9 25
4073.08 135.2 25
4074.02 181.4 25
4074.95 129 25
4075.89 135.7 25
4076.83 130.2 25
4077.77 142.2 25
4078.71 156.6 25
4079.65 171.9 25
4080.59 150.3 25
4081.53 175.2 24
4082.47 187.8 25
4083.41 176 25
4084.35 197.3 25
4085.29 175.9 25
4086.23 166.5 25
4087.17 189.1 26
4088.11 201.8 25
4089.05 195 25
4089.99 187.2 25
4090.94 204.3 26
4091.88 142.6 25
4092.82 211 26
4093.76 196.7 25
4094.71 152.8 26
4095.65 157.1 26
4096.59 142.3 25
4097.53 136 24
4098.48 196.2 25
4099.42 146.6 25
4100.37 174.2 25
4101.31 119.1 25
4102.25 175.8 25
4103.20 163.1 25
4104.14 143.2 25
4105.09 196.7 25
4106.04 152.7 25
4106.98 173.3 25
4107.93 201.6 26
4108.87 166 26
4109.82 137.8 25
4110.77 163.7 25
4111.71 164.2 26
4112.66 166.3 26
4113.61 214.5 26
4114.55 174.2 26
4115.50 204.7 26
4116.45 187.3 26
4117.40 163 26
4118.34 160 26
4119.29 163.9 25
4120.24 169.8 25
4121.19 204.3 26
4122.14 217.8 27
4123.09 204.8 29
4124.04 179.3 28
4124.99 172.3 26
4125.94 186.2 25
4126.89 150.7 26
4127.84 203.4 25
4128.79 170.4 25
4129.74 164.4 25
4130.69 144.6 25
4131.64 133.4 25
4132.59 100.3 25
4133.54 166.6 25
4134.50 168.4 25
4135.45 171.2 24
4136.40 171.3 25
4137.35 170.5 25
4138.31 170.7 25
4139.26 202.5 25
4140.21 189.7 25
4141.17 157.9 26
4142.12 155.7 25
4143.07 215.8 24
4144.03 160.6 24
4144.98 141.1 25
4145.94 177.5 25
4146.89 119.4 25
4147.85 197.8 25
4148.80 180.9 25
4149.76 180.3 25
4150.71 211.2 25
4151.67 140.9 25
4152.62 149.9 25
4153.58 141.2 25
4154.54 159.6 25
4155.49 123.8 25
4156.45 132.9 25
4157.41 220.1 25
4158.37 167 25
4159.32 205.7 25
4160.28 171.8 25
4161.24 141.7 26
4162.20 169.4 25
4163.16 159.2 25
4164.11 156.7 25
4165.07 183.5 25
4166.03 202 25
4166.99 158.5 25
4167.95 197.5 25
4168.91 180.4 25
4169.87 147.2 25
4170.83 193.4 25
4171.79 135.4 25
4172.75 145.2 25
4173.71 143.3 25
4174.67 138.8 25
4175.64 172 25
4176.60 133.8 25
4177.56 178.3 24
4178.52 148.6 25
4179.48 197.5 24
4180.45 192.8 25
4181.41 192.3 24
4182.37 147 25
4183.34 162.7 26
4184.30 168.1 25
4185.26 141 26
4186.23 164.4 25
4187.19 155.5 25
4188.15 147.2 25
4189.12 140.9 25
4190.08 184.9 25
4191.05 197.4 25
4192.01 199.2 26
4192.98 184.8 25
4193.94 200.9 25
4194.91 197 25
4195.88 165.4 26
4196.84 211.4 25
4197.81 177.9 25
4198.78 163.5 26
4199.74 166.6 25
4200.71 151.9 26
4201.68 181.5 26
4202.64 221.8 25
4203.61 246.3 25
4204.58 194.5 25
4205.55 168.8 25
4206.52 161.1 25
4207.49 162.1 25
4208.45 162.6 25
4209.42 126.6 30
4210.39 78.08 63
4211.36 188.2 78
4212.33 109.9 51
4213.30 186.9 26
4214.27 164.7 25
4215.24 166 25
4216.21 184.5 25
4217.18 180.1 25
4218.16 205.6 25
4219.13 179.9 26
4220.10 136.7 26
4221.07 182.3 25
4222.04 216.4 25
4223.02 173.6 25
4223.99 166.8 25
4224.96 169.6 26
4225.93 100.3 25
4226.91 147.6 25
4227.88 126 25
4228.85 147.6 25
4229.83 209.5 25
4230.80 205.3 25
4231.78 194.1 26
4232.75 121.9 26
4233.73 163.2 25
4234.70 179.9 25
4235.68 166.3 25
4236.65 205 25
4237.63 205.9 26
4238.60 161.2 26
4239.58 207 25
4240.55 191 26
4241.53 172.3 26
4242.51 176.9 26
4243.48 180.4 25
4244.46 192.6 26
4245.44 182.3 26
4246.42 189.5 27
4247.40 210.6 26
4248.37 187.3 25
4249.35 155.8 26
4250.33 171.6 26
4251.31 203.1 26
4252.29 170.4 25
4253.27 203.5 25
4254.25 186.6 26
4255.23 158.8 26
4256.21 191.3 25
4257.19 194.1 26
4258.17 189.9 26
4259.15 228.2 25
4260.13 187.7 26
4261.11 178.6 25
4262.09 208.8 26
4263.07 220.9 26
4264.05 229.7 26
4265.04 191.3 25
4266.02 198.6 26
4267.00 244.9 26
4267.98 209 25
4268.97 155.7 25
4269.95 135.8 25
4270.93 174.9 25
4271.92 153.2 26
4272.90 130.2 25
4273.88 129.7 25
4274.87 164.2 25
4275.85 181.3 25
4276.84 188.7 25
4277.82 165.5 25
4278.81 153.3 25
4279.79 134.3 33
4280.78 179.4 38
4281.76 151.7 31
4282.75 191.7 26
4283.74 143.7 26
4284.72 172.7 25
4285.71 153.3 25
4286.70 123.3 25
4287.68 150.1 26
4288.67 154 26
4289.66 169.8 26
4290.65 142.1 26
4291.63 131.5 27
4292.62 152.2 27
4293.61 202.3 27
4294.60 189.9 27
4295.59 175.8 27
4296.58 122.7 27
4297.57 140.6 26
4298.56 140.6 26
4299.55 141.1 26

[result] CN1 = 0.07 mag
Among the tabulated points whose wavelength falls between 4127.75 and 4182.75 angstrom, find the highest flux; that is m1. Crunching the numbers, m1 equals 220.1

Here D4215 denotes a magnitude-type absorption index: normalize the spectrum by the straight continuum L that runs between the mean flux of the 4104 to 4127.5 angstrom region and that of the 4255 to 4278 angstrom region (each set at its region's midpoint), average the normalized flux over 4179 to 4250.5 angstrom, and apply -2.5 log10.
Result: 0.05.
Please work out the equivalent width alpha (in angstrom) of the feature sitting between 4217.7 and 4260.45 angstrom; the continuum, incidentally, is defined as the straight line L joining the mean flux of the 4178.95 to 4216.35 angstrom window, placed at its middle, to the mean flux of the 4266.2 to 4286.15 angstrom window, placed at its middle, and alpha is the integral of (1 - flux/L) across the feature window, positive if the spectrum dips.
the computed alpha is -2.66 angstrom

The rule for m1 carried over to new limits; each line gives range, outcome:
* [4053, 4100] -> 211.8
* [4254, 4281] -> 244.9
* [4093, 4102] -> 196.7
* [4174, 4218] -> 246.3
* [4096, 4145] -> 217.8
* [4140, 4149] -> 215.8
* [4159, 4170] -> 205.7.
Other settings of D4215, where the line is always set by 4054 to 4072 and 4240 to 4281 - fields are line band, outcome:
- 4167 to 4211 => 0.05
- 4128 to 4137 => 0.11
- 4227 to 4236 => 0.08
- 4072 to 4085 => 0.07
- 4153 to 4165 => 0.08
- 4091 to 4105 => 0.05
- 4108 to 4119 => -0.01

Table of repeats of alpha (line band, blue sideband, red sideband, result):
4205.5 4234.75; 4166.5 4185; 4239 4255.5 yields 2.33 angstrom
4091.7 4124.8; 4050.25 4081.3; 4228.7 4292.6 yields -1.11 angstrom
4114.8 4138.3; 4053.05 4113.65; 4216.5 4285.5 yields -0.23 angstrom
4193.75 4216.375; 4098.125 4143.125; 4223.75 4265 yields 0.86 angstrom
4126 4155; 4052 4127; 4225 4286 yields 1.13 angstrom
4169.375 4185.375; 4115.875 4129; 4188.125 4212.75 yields 1.29 angstrom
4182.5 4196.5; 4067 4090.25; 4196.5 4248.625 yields 0.11 angstrom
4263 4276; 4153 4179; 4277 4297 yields -1.57 angstrom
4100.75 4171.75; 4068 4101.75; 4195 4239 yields -0.54 angstrom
